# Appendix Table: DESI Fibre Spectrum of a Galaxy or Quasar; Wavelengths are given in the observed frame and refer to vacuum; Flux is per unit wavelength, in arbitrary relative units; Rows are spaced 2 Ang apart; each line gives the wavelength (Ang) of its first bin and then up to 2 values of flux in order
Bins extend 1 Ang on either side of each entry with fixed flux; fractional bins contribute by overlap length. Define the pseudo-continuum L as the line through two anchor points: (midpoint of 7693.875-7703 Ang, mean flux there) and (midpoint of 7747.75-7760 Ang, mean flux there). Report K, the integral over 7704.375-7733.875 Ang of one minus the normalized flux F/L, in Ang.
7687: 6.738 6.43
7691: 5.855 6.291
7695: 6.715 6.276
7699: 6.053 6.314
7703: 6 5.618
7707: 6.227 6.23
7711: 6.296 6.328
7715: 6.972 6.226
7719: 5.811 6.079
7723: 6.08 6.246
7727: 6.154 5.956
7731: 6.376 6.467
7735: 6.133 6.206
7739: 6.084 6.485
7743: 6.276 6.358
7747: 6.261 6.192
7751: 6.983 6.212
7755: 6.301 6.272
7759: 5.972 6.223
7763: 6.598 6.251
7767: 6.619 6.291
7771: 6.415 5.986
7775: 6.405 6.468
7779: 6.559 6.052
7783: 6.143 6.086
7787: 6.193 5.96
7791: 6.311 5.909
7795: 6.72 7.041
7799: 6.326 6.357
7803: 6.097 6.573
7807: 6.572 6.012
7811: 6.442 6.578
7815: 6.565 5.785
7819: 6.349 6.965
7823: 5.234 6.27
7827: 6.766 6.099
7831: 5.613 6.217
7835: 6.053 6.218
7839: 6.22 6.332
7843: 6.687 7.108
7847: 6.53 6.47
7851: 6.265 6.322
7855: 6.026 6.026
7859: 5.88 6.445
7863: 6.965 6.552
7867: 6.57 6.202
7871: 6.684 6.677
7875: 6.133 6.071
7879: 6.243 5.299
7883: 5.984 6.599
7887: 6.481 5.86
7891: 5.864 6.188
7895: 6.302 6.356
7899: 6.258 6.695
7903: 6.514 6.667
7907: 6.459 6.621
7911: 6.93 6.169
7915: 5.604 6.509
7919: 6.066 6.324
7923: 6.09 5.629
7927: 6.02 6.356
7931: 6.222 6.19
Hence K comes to 0.5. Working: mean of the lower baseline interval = 6.3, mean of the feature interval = 6.21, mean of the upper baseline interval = 6.32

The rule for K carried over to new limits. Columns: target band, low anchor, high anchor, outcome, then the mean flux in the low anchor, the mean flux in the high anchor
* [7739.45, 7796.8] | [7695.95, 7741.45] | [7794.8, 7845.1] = -0.4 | 6.2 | 6.33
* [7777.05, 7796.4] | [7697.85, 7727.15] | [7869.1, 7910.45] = 0.0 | 6.18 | 6.3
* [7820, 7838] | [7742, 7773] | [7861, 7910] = 0.5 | 6.34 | 6.35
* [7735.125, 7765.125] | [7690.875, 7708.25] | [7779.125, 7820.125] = -0.3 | 6.17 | 6.31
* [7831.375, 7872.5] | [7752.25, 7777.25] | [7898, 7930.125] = -0.5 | 6.3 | 6.31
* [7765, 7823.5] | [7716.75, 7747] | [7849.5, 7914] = -0.6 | 6.2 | 6.32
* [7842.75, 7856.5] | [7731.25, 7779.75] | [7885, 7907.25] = -0.3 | 6.33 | 6.34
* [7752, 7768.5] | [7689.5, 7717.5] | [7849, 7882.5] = -0.1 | 6.25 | 6.27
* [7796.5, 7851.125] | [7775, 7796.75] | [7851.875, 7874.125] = -0.1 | 6.28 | 6.39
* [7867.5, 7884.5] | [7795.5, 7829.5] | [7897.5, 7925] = 0.5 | 6.36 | 6.35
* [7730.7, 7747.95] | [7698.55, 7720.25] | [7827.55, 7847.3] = -0.2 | 6.19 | 6.31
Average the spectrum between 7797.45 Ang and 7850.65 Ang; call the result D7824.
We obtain 6.33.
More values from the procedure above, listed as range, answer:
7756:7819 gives 6.32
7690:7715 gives 6.22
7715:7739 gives 6.19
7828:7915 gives 6.31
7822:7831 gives 6.04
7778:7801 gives 6.3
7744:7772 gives 6.35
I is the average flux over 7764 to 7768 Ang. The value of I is 6.44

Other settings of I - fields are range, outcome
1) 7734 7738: 6.17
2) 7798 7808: 6.38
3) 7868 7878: 6.35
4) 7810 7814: 6.51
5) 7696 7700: 6.16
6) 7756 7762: 6.16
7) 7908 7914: 6.57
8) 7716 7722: 6.04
